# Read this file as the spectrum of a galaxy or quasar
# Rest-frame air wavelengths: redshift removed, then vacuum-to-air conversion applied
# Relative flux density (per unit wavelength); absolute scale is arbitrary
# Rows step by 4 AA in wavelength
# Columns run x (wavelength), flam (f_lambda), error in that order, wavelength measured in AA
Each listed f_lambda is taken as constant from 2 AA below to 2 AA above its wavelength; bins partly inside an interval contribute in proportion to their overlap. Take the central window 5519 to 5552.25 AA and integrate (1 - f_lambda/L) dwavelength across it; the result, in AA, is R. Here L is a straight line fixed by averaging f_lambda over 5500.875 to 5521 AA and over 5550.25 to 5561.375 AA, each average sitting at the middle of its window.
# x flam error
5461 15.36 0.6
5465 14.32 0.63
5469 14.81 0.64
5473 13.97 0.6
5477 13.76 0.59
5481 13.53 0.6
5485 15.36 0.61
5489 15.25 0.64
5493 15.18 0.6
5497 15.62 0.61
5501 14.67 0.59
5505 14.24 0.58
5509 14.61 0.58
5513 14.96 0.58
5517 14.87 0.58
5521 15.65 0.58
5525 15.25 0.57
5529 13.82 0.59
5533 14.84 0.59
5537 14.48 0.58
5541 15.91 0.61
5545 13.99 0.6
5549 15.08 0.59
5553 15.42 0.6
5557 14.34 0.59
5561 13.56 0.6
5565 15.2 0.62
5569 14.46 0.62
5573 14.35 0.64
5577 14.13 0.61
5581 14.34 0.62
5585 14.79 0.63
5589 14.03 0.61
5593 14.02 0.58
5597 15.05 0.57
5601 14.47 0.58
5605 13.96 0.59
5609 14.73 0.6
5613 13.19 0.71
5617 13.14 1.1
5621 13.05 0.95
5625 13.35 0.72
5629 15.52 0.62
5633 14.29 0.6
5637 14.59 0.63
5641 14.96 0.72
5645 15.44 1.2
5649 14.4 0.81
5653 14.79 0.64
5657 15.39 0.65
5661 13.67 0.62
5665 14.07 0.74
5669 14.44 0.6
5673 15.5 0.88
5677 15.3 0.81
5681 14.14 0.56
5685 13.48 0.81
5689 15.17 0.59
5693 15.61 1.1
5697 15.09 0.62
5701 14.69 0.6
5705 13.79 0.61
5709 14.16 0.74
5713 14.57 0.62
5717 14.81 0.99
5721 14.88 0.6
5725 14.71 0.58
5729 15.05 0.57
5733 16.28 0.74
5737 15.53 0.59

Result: -0.5 AA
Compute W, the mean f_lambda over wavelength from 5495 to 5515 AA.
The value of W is 14.8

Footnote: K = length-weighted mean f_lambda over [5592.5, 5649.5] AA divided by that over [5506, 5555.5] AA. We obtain 1.0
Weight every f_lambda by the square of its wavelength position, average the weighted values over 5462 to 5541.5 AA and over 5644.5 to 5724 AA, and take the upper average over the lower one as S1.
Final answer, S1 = 1.1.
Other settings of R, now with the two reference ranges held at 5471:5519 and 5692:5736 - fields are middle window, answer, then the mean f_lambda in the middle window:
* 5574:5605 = 0.81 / 14.4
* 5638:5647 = -0.20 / 15.1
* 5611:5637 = 1.70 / 13.8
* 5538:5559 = -0.30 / 14.9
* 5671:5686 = 0.16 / 14.7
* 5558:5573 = 0.35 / 14.4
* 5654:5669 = 0.42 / 14.4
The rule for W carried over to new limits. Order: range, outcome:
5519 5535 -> 14.9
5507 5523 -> 15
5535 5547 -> 14.8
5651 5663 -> 14.6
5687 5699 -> 15.3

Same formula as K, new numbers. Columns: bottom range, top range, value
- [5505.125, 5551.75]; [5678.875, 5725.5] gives 0.98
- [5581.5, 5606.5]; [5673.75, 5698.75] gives 1.03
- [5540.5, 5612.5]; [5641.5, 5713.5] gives 1.01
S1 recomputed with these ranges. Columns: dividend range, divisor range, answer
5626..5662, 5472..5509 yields 1.07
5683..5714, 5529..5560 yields 1.04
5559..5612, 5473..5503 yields 1.01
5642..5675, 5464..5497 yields 1.07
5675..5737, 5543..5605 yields 1.07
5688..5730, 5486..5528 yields 1.06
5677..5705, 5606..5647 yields 1.06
